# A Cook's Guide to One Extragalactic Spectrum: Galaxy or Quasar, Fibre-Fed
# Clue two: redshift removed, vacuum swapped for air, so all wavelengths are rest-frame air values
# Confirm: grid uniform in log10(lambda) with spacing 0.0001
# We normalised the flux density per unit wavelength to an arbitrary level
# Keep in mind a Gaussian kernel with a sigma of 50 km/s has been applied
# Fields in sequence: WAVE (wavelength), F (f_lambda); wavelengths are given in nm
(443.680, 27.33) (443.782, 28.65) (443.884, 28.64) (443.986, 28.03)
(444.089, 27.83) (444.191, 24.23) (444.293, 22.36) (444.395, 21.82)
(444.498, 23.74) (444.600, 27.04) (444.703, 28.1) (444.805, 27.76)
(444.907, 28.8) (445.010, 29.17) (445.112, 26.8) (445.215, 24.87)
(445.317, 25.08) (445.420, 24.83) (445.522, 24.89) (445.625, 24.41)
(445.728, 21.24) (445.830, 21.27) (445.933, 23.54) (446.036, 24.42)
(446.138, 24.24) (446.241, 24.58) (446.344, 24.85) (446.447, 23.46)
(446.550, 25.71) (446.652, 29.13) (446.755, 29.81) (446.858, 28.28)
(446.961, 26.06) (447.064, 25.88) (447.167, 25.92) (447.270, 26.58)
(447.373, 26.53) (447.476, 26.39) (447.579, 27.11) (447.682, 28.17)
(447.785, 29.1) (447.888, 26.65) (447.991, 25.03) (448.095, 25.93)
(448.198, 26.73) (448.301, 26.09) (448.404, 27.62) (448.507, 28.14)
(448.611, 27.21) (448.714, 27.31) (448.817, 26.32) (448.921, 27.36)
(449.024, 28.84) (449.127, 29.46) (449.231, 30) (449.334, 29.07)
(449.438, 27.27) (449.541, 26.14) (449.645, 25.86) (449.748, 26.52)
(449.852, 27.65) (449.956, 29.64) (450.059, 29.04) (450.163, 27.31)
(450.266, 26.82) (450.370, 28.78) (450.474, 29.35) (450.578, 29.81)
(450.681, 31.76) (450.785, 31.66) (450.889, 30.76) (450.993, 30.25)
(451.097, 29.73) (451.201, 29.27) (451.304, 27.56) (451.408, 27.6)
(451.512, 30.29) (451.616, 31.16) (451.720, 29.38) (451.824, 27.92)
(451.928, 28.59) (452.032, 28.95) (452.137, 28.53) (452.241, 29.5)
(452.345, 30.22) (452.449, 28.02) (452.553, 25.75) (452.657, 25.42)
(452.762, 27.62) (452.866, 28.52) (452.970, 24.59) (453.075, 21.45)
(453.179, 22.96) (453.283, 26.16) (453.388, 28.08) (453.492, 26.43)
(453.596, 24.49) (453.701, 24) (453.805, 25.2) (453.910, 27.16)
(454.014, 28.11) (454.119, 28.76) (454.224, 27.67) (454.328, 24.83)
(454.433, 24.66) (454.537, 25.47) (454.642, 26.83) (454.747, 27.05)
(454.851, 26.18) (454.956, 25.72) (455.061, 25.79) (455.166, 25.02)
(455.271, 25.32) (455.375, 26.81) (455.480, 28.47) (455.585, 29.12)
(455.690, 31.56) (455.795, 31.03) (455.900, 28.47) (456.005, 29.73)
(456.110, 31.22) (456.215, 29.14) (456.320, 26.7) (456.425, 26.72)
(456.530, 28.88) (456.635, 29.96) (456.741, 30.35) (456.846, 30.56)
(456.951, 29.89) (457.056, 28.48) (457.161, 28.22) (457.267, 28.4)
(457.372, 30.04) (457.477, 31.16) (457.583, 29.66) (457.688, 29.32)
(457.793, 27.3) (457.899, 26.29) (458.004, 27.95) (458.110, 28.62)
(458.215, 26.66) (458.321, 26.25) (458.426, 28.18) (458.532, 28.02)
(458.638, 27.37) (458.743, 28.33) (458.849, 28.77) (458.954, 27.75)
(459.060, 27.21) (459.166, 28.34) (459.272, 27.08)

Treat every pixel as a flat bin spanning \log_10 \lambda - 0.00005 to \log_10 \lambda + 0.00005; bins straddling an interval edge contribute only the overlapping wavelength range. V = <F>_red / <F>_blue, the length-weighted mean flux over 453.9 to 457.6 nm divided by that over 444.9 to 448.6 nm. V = 1.08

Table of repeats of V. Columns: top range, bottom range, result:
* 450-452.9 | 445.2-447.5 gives 1.14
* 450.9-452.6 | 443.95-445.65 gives 1.12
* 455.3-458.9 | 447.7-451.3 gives 1.02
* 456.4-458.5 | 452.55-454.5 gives 1.11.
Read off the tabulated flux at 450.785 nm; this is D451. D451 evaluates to 31.66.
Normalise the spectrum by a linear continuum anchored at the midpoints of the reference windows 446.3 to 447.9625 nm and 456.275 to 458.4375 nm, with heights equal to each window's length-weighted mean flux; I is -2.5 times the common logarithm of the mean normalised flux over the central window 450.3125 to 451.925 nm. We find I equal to -0.08 mag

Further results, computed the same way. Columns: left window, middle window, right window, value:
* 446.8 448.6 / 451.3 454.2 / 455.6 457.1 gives 0.04 mag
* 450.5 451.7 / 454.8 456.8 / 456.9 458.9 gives 0.02 mag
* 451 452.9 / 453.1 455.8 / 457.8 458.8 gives 0.06 mag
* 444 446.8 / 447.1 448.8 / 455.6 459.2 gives -0.03 mag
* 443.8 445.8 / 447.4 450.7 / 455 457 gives -0.03 mag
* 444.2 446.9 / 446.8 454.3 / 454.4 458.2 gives -0.04 mag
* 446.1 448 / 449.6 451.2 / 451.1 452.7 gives -0.04 mag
